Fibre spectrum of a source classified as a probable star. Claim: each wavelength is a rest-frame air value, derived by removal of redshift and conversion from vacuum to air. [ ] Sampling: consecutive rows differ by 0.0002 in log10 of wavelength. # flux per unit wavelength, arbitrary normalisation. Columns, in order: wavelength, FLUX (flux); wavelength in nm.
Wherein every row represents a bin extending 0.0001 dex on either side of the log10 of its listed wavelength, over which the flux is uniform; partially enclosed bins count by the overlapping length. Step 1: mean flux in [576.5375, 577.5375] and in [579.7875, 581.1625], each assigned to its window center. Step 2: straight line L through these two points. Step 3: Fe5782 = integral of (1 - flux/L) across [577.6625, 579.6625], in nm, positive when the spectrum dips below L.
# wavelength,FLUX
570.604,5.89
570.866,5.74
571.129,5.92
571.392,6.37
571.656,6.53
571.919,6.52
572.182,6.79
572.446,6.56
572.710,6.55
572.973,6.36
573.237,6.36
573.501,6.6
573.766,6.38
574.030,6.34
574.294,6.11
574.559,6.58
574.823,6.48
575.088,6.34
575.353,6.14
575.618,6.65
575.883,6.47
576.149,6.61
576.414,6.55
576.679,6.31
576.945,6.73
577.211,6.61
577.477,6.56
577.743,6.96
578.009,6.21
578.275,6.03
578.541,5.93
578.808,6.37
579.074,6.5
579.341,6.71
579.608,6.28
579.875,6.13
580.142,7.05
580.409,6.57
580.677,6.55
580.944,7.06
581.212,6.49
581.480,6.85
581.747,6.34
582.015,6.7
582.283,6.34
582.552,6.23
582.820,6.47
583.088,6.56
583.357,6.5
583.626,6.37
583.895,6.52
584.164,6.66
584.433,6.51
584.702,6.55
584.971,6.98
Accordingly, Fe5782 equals 0.08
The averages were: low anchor 6.55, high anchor 6.68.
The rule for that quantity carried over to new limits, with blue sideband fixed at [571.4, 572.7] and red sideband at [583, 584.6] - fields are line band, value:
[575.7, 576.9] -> 0.01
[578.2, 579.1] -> 0.05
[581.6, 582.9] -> 0.02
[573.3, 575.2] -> 0.05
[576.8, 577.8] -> -0.02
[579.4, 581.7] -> -0.03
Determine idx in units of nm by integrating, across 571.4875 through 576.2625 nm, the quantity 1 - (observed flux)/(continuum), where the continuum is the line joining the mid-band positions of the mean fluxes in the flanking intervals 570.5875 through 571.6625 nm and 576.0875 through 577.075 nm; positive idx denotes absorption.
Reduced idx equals -0.12 nm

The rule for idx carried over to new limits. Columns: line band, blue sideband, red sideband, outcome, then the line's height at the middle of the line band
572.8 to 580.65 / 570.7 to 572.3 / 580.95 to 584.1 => -0.056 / 6.4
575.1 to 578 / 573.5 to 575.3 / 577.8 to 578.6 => -0.131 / 6.25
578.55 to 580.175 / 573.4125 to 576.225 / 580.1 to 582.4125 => 0.037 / 6.58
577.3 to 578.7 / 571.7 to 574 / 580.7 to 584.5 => 0.039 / 6.53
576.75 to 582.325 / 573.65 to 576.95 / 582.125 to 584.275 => -0.070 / 6.44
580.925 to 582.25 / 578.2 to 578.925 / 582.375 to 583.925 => -0.065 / 6.32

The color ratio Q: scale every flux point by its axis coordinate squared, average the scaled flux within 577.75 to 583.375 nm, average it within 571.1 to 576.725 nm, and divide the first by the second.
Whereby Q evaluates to 1.03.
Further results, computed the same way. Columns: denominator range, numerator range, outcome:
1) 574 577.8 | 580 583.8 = 1.03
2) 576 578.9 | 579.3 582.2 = 1.04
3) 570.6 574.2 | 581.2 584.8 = 1.06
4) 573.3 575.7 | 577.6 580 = 1.01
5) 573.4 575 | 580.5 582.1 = 1.07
